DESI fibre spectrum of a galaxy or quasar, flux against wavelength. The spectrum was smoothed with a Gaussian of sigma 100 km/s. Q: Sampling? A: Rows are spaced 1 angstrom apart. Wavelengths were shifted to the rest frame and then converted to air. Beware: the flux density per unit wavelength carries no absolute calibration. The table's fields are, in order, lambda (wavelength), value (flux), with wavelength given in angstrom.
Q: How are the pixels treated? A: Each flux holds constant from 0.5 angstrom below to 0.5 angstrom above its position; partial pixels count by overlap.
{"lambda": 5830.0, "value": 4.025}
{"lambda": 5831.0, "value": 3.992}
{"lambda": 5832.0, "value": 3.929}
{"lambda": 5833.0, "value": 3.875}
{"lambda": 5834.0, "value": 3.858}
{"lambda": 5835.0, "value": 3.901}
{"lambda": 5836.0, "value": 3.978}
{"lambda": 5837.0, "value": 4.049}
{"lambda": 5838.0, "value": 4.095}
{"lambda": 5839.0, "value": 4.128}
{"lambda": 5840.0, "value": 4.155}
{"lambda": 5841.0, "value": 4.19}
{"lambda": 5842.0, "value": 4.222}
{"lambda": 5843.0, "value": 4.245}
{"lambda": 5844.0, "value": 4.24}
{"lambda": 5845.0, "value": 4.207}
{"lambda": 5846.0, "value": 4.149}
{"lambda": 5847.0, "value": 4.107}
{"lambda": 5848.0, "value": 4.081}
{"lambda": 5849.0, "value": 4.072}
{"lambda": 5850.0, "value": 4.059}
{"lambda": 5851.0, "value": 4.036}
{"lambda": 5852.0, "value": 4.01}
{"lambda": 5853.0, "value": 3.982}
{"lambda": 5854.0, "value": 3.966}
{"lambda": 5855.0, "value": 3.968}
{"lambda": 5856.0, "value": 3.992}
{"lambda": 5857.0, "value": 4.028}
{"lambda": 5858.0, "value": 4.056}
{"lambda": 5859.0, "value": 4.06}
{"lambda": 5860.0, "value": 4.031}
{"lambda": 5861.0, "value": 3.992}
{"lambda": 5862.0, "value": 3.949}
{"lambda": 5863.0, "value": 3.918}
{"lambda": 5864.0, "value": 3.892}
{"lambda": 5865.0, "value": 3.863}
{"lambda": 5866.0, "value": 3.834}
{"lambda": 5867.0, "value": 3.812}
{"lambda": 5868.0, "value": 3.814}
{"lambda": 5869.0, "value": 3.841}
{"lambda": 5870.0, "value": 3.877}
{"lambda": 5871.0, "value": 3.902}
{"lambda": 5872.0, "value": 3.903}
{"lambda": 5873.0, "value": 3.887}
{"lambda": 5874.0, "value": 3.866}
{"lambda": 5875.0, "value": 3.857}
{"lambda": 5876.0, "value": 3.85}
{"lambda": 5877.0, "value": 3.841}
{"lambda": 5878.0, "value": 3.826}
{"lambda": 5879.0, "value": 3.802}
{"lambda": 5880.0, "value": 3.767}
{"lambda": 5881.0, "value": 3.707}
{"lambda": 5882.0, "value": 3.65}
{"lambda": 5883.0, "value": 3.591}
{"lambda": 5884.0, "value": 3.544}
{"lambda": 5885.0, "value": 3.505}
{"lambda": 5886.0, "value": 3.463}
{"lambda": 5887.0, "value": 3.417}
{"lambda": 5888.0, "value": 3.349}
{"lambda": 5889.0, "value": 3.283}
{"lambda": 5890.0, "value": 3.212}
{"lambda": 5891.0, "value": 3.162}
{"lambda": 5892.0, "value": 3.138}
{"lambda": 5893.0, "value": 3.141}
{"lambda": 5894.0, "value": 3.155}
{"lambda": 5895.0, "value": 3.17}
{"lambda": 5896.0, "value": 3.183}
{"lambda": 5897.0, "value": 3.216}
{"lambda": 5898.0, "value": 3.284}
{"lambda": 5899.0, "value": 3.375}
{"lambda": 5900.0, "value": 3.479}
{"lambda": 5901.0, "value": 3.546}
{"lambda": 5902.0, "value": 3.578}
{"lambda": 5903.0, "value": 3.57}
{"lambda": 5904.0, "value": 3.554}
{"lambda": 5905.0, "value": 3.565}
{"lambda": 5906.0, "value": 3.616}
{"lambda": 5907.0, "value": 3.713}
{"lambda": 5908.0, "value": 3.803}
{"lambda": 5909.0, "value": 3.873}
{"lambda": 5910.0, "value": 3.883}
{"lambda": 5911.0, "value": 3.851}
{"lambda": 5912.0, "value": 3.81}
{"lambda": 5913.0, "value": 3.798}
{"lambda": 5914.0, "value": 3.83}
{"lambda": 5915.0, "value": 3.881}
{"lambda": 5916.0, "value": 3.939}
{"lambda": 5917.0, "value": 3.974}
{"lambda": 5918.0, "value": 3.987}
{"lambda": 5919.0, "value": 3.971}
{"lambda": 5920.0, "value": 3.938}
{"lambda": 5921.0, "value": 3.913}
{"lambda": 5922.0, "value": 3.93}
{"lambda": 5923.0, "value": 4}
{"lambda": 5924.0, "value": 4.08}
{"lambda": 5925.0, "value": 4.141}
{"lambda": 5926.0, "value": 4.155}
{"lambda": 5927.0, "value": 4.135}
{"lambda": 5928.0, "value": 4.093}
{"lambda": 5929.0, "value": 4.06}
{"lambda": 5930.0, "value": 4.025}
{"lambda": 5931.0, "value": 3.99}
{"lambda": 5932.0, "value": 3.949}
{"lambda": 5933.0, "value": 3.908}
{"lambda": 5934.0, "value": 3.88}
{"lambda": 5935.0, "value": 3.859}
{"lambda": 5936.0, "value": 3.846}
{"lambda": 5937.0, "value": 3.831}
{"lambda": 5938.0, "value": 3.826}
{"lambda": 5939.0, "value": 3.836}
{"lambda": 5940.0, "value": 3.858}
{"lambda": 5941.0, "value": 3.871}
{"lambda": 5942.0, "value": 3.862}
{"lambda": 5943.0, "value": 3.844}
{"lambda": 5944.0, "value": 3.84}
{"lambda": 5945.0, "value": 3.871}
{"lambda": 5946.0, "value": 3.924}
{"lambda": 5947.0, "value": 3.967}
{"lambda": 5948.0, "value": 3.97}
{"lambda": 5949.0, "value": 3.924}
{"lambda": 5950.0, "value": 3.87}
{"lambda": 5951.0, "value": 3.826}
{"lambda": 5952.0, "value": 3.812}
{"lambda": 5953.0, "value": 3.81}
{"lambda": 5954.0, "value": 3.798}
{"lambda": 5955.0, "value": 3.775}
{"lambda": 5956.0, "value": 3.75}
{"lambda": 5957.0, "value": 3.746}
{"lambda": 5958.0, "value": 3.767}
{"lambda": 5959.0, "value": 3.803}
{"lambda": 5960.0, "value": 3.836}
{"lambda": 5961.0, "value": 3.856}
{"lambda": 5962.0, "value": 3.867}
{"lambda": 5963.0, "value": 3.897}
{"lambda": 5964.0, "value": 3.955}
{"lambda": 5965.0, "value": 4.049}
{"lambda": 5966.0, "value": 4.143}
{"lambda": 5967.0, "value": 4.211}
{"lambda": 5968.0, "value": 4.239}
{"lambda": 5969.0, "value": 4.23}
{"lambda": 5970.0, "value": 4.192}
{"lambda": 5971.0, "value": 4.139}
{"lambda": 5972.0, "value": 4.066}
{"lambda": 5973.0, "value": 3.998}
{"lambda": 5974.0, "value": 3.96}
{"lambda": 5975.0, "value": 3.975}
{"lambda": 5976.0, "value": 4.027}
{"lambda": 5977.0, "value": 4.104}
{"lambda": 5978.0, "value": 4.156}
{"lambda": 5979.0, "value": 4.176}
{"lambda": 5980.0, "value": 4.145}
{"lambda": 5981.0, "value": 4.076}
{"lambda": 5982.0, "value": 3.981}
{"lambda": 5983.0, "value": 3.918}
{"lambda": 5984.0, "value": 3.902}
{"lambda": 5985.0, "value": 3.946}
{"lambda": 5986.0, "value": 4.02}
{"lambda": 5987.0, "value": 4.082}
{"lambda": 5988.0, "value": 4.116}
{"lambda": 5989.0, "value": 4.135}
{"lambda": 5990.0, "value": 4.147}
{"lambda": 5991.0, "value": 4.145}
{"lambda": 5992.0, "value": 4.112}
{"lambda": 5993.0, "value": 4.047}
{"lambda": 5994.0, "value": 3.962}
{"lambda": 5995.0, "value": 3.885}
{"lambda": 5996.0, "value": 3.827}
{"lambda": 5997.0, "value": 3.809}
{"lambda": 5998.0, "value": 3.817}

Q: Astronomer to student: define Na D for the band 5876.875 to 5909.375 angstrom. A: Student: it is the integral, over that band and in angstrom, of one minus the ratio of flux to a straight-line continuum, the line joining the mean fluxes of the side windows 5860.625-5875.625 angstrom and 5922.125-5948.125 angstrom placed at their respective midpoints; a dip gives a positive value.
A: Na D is 3.5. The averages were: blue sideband 3.88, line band 3.48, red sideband 3.95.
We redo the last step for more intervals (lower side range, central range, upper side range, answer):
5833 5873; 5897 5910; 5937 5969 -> 1.2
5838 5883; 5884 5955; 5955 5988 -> 4.4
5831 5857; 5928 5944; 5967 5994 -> 0.7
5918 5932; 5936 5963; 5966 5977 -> 1.5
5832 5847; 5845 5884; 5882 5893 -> -2.2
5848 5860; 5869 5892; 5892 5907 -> 0.1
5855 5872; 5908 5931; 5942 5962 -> -0.5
